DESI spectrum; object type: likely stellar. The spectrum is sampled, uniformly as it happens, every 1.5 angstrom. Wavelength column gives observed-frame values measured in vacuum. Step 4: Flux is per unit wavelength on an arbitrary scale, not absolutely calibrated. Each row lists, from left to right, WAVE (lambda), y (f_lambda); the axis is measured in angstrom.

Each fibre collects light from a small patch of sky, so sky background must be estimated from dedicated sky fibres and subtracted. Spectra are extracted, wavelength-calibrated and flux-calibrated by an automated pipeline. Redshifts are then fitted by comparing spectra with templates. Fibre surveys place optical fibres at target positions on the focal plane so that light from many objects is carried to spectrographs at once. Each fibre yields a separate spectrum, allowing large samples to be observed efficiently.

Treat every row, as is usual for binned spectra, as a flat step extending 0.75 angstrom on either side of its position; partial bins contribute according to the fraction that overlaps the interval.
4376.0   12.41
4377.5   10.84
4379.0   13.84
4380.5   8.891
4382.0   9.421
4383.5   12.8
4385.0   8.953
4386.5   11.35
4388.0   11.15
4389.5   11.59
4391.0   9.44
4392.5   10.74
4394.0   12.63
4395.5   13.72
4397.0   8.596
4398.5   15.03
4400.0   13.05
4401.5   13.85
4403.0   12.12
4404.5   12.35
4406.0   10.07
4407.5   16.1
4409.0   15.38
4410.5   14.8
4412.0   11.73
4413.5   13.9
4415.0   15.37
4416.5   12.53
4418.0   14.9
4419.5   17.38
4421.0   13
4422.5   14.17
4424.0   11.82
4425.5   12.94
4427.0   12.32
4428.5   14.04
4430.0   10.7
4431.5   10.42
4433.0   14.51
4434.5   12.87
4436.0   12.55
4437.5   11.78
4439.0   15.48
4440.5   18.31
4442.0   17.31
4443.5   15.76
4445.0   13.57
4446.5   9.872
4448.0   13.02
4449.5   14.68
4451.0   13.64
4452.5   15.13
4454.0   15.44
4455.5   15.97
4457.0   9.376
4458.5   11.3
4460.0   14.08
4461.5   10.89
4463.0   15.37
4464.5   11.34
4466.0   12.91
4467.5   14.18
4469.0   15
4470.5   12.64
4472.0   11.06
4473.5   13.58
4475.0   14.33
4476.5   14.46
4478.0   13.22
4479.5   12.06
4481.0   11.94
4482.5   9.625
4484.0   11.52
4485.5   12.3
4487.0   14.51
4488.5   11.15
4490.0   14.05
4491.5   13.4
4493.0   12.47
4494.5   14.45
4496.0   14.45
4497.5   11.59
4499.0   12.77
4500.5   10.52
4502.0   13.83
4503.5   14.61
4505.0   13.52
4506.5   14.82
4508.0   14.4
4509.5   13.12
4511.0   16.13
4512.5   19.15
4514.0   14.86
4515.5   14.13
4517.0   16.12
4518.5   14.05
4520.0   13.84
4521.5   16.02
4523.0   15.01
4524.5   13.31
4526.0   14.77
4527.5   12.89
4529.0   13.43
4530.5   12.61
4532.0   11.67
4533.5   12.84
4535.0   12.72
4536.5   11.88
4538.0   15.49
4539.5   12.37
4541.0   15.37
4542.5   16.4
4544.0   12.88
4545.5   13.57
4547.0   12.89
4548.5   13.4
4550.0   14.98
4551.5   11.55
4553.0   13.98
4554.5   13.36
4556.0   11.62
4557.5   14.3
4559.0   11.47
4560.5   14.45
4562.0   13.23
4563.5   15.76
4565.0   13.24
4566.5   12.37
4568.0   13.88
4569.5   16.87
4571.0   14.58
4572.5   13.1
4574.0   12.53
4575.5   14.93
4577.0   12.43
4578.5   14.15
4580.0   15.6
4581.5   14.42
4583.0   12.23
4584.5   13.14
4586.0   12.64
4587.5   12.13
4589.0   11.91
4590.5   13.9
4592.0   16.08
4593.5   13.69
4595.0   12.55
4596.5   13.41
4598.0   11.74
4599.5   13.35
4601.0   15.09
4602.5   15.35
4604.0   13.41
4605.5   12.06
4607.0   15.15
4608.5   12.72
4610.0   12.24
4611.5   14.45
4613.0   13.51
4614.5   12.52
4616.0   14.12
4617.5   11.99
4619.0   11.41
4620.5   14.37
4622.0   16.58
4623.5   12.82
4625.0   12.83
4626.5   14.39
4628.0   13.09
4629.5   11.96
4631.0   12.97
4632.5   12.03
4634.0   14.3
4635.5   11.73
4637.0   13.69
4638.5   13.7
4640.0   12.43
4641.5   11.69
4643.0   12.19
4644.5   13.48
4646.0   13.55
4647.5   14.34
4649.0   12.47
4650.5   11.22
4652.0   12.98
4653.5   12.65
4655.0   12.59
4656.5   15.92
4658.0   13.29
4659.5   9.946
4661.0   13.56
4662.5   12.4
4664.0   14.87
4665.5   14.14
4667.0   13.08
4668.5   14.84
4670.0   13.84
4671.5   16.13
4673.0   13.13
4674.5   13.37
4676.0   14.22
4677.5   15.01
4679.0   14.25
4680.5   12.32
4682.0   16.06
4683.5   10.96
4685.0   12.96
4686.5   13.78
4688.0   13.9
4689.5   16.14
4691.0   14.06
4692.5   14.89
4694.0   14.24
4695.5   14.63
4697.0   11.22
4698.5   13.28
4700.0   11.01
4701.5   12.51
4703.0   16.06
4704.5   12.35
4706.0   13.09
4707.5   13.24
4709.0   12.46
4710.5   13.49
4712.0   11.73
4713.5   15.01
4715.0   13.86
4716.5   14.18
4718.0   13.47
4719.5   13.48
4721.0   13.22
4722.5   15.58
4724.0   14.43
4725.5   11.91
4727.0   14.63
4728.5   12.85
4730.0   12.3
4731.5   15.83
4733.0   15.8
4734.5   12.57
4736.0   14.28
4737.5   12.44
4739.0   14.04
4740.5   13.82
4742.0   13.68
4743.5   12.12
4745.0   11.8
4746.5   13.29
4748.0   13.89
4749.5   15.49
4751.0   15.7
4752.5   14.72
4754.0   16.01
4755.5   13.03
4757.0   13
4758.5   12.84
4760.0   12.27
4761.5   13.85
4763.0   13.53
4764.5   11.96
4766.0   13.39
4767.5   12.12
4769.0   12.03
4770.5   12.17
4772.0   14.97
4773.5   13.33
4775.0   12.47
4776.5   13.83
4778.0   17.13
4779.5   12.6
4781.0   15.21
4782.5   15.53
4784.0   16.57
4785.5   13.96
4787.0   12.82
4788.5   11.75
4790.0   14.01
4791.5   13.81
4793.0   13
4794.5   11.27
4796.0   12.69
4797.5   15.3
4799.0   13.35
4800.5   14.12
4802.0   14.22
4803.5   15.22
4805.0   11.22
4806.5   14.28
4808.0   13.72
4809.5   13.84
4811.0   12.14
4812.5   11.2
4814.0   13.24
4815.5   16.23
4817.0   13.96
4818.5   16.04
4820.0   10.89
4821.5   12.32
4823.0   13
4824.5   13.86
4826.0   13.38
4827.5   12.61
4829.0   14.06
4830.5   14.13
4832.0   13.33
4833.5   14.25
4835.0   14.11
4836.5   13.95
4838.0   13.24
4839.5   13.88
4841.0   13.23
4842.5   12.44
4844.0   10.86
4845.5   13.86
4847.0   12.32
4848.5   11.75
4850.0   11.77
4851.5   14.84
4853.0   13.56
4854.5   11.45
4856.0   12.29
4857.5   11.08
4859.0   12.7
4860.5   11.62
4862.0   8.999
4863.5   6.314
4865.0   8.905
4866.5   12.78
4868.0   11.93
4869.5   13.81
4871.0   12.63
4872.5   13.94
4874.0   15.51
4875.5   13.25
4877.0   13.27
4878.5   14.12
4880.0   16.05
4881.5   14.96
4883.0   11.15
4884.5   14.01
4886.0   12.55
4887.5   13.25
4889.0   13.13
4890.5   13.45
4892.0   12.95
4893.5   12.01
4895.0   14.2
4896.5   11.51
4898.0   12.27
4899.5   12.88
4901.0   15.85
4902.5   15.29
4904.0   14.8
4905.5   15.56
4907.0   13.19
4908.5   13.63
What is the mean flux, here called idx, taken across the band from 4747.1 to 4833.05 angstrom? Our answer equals 13.6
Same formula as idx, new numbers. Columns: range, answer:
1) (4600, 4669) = 13.3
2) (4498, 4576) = 13.9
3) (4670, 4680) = 14.3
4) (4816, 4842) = 13.6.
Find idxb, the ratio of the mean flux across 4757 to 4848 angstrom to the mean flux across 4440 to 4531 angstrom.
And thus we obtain 1.0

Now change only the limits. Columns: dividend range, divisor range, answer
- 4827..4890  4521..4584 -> 0.94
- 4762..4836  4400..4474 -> 1.00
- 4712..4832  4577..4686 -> 1.02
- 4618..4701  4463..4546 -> 0.99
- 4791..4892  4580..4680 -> 0.98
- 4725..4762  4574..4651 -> 1.03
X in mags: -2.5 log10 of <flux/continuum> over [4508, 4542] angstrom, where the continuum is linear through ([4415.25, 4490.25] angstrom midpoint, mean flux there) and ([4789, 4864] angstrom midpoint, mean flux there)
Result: -0.07 mag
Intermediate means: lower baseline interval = 13.3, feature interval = 14.2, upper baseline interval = 13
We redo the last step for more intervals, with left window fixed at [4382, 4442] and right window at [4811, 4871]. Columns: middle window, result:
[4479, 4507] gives 0.007 mag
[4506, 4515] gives -0.194 mag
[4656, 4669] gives -0.059 mag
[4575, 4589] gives -0.047 mag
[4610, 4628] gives -0.055 mag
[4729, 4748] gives -0.064 mag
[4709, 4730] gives -0.070 mag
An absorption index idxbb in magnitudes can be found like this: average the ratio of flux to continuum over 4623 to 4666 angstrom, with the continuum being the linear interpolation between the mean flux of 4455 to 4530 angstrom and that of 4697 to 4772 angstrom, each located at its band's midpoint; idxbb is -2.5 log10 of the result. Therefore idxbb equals 0.038 mag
